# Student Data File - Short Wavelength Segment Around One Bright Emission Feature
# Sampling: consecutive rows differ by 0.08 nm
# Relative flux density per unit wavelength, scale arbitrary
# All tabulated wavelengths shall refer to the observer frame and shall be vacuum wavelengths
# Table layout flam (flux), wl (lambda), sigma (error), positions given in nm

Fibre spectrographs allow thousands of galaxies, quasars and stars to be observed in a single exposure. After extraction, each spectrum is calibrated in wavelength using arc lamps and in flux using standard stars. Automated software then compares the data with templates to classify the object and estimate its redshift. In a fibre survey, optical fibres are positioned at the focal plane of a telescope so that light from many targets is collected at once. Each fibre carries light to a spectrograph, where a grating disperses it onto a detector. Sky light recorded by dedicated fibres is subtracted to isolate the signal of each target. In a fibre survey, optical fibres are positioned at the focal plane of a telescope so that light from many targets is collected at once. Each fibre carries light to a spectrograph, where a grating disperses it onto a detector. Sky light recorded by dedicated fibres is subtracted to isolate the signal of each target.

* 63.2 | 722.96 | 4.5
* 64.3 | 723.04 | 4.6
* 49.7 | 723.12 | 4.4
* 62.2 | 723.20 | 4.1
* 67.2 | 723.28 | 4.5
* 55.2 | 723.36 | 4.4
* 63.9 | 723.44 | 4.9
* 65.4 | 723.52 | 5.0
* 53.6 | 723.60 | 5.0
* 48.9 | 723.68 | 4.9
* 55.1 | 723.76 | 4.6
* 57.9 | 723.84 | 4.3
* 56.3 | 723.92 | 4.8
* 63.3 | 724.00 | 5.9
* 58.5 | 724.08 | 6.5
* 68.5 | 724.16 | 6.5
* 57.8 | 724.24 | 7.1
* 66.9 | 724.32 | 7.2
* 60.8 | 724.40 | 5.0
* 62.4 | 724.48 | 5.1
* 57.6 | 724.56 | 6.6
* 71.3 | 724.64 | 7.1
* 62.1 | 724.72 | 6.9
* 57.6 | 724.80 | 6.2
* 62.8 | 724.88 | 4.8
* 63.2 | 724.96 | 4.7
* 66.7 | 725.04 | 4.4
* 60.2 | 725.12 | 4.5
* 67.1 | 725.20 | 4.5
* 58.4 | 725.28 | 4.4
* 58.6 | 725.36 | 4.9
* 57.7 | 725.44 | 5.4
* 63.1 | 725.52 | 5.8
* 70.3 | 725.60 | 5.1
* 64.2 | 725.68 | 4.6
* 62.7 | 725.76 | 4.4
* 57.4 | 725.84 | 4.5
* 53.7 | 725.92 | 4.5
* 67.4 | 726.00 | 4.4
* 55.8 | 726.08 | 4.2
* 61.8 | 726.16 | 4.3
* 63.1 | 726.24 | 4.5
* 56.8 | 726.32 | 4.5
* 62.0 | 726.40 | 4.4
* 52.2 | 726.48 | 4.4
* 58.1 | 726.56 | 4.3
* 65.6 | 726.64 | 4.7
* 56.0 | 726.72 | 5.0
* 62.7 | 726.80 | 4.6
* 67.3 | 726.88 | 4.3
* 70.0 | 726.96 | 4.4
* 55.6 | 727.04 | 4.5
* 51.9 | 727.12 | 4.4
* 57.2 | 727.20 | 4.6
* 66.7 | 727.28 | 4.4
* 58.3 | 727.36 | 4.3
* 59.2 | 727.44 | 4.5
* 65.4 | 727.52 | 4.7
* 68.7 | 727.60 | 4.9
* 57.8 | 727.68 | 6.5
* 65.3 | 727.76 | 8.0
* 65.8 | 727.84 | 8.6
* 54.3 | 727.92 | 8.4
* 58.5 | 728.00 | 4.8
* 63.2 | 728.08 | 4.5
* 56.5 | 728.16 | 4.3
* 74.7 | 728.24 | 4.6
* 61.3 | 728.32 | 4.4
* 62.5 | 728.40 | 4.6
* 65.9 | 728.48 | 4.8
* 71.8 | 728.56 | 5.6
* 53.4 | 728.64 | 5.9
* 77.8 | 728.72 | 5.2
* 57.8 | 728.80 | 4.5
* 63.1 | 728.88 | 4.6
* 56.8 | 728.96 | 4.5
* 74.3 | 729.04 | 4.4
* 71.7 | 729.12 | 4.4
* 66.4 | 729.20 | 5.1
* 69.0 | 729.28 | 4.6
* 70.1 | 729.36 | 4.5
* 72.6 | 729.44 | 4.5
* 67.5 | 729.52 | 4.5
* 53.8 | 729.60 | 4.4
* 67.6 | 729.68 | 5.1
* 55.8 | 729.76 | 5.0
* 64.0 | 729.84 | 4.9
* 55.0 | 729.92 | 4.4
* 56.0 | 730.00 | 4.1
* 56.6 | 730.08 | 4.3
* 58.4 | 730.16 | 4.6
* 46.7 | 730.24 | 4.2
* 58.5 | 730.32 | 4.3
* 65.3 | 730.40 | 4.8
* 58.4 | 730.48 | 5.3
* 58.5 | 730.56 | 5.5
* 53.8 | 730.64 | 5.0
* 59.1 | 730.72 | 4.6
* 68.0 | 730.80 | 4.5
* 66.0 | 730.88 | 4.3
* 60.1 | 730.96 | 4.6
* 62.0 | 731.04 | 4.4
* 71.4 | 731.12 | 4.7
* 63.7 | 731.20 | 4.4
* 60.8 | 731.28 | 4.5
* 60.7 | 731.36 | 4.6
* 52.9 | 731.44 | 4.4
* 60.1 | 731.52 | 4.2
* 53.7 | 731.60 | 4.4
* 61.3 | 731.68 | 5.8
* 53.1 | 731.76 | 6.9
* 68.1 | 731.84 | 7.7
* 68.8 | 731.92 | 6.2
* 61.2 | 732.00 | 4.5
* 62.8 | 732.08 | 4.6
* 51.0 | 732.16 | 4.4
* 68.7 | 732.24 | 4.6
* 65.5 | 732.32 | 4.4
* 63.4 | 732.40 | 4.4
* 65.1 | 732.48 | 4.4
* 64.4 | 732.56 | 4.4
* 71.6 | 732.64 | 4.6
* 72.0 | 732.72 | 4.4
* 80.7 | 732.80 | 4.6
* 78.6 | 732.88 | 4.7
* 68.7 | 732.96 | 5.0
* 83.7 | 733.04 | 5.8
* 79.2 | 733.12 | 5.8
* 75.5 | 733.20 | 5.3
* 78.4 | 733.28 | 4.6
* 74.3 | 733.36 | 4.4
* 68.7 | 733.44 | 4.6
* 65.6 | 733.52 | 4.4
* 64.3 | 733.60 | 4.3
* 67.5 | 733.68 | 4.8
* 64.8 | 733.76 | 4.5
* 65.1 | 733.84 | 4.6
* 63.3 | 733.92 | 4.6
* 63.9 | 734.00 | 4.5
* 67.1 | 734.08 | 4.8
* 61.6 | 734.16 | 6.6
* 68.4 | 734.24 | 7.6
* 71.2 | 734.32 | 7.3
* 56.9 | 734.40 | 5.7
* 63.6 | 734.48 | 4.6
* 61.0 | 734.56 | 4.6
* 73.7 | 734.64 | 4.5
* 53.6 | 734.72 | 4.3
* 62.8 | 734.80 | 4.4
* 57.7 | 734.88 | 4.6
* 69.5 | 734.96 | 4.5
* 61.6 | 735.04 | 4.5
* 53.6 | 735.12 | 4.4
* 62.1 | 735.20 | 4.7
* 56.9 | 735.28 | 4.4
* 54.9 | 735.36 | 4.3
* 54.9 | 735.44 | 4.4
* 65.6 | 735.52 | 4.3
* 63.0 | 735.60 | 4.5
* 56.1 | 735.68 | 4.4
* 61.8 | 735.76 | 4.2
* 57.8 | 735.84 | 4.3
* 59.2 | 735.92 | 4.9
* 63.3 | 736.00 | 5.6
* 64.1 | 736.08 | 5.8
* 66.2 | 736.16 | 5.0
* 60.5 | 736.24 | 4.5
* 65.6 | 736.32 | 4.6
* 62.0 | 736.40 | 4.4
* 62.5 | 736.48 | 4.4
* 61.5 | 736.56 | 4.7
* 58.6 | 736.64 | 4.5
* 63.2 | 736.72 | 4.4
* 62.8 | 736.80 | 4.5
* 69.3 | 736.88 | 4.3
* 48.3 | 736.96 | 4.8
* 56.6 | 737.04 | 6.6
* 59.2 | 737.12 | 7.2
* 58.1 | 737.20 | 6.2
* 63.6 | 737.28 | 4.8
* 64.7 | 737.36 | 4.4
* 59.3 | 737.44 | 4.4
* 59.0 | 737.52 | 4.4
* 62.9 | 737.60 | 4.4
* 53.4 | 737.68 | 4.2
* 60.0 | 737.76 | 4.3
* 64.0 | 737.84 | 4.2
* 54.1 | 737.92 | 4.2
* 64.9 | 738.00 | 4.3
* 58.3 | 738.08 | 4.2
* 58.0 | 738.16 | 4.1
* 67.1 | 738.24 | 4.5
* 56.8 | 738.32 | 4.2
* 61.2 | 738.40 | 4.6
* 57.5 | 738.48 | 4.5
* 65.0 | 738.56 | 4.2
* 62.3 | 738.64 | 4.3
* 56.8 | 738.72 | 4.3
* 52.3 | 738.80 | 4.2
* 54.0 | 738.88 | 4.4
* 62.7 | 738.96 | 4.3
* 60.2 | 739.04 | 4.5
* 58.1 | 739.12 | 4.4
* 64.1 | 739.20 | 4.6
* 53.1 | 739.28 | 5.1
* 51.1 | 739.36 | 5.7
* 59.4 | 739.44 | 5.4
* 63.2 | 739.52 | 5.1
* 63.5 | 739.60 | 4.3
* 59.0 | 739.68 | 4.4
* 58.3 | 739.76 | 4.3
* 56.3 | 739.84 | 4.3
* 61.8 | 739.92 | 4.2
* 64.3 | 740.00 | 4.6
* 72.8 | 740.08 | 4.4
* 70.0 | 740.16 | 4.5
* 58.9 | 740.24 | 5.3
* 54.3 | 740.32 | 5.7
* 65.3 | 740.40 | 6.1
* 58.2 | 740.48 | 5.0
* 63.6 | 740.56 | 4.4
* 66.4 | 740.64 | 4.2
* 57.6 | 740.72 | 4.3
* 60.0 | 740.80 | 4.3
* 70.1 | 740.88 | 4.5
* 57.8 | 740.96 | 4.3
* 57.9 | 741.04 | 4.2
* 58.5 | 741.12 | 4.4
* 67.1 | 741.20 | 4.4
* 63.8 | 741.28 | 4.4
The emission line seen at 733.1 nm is [N II]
